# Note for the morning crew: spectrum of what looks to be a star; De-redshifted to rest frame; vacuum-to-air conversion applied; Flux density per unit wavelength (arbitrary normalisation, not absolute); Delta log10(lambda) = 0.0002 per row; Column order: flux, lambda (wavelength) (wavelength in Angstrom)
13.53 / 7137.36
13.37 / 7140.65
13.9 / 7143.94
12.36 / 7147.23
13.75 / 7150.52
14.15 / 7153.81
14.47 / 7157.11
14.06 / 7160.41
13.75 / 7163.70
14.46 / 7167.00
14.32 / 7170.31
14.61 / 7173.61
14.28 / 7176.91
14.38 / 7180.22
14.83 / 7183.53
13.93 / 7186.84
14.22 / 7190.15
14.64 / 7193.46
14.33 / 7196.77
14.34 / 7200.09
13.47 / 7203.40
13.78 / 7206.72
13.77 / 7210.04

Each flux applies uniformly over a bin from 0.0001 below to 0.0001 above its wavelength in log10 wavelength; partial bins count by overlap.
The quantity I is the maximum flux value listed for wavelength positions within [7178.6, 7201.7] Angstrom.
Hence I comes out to 14.83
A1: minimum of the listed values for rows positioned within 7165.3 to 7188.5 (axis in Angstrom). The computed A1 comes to 13.93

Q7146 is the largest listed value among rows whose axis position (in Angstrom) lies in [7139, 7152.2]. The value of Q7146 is 13.9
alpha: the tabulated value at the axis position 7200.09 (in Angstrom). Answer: 14.34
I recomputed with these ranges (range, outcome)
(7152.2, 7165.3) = 14.47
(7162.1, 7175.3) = 14.61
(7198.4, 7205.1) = 14.34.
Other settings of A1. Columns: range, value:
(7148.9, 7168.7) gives 13.75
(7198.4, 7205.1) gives 13.47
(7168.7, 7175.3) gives 14.32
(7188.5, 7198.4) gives 14.22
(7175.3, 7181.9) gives 14.28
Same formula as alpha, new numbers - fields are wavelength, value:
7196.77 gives 14.33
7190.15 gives 14.22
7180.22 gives 14.38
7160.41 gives 14.06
